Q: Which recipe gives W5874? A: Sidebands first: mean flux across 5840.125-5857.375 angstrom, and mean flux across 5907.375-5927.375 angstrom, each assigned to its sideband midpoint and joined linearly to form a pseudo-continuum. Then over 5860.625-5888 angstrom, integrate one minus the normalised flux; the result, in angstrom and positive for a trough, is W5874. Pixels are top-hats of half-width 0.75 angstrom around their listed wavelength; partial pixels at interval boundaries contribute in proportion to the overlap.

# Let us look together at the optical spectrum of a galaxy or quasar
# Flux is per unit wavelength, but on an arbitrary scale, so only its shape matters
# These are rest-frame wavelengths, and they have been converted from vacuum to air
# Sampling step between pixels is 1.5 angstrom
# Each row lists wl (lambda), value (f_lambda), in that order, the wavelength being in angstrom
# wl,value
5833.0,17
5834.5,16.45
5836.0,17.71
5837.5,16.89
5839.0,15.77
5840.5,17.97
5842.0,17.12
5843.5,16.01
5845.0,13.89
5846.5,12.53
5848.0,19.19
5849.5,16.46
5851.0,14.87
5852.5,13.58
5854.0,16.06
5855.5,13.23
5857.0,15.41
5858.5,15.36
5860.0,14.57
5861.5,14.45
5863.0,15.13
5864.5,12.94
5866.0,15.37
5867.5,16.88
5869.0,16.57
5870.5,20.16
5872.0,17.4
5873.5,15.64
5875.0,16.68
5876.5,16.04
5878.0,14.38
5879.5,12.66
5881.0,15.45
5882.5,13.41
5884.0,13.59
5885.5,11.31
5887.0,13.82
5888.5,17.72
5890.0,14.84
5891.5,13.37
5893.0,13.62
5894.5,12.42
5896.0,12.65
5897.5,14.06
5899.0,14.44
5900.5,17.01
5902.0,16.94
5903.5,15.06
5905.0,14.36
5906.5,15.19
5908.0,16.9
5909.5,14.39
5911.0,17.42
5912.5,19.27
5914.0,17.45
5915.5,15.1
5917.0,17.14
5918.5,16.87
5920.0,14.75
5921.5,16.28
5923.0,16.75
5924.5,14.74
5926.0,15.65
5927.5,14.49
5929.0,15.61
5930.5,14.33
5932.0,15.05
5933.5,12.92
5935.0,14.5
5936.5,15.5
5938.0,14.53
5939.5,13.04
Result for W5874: 1.1 angstrom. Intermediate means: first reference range 15.5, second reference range 16.3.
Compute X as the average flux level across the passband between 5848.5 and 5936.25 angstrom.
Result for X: 15.2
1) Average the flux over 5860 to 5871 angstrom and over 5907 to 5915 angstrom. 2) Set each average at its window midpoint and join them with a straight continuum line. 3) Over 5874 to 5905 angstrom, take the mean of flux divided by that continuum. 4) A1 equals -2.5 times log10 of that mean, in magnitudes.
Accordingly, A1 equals 0.13 mag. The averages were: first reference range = 15.7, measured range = 14.5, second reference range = 17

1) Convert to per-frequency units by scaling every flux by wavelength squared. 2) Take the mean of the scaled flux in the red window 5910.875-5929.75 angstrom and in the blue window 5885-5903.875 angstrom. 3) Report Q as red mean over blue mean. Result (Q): 1.13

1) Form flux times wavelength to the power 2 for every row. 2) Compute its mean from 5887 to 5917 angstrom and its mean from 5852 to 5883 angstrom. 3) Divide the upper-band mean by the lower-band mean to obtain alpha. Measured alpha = 1.02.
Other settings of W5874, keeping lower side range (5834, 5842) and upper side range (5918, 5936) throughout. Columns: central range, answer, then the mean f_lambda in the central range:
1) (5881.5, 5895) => 1.8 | 13.8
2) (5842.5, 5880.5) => 2.5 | 15.4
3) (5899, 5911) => -0.1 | 15.7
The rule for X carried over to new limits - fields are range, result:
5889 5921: 15.4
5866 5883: 15.9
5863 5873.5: 16.4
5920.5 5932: 15.4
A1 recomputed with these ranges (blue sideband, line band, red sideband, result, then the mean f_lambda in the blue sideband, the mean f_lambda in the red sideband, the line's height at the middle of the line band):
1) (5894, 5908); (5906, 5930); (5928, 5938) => -0.10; 14.8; 14.6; 14.7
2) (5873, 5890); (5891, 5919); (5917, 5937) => -0.04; 14.6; 15.3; 14.9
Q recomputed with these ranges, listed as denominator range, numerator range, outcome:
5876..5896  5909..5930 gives 1.17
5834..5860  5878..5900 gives 0.89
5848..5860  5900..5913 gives 1.08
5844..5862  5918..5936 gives 1.04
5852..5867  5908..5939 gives 1.09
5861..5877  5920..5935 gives 0.95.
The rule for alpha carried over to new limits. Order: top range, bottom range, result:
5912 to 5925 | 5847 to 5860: 1.09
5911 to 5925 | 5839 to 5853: 1.08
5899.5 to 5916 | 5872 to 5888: 1.13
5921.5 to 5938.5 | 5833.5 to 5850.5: 0.94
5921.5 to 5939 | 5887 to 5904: 1.03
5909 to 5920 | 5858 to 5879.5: 1.08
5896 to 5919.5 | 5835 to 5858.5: 1.03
